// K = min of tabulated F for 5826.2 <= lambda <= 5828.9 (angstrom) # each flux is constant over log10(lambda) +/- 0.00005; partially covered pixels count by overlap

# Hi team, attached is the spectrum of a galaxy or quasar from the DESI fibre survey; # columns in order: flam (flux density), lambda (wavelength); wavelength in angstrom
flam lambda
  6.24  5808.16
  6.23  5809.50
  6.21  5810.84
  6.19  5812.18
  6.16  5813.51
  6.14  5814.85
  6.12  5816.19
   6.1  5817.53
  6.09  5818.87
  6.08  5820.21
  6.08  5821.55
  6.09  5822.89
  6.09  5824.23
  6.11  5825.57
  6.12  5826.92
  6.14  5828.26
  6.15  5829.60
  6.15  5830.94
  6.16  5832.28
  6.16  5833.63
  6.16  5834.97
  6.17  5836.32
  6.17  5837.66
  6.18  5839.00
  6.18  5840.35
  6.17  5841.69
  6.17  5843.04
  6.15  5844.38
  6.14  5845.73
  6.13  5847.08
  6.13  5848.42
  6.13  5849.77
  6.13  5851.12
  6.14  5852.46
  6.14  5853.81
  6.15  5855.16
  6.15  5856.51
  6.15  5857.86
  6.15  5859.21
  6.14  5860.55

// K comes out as 6.12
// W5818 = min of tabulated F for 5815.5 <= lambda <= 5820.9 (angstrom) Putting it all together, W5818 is 6.08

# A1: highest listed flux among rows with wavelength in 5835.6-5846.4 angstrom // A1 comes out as 6.18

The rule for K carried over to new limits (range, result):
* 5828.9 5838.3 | 6.15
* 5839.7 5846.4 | 6.14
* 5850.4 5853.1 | 6.13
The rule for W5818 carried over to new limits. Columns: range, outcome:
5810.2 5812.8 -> 6.19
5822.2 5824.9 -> 6.09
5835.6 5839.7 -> 6.17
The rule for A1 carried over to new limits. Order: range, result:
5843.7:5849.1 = 6.15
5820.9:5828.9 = 6.14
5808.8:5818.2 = 6.23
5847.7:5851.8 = 6.13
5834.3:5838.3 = 6.17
